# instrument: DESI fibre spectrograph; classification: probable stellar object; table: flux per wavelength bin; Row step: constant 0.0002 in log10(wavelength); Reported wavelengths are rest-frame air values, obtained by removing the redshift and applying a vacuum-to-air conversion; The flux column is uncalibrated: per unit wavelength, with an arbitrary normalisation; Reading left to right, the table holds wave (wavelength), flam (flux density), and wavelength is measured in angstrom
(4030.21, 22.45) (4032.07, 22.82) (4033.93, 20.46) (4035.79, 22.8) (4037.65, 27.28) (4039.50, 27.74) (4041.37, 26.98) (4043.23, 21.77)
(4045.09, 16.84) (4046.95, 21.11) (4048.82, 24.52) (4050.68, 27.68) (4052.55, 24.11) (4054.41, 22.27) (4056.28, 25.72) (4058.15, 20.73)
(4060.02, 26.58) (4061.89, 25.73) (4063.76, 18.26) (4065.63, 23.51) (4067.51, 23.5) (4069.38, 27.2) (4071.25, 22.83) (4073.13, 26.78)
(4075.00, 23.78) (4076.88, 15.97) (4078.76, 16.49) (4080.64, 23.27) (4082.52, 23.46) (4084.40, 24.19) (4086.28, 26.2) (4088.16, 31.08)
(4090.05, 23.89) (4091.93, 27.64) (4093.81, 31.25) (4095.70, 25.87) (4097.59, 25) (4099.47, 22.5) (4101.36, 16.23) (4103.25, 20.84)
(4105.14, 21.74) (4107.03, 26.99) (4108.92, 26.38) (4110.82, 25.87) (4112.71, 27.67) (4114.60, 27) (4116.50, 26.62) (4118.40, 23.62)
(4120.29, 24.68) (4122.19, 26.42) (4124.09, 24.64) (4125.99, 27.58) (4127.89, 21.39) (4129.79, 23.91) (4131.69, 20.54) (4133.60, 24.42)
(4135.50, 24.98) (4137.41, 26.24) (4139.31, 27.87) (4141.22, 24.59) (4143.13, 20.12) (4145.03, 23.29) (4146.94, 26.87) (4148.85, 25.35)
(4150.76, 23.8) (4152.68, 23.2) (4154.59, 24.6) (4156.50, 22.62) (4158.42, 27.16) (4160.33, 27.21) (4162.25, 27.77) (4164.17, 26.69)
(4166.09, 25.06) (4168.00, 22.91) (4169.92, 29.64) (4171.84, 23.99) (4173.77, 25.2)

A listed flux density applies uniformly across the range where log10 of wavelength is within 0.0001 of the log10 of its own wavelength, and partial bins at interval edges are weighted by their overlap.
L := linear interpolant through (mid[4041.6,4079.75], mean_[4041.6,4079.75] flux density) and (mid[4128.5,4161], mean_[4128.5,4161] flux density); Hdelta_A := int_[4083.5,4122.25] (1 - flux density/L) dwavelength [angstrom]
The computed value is -2.7 angstrom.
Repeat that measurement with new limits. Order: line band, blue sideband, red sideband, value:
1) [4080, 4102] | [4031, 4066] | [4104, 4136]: -0.8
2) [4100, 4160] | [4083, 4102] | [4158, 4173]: 3.3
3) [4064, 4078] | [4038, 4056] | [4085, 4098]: 1.5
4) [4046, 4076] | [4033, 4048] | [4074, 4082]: -3.6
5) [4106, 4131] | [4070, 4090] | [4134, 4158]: -1.5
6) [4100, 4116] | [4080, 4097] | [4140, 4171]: 1.1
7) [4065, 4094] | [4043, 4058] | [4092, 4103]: -0.6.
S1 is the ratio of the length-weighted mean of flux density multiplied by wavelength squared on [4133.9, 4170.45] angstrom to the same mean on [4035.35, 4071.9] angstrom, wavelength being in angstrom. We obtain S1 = 1.1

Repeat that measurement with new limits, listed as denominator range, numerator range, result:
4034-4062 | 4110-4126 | 1.12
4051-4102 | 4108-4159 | 1.07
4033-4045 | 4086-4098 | 1.17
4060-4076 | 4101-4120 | 1.04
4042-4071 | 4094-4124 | 1.08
